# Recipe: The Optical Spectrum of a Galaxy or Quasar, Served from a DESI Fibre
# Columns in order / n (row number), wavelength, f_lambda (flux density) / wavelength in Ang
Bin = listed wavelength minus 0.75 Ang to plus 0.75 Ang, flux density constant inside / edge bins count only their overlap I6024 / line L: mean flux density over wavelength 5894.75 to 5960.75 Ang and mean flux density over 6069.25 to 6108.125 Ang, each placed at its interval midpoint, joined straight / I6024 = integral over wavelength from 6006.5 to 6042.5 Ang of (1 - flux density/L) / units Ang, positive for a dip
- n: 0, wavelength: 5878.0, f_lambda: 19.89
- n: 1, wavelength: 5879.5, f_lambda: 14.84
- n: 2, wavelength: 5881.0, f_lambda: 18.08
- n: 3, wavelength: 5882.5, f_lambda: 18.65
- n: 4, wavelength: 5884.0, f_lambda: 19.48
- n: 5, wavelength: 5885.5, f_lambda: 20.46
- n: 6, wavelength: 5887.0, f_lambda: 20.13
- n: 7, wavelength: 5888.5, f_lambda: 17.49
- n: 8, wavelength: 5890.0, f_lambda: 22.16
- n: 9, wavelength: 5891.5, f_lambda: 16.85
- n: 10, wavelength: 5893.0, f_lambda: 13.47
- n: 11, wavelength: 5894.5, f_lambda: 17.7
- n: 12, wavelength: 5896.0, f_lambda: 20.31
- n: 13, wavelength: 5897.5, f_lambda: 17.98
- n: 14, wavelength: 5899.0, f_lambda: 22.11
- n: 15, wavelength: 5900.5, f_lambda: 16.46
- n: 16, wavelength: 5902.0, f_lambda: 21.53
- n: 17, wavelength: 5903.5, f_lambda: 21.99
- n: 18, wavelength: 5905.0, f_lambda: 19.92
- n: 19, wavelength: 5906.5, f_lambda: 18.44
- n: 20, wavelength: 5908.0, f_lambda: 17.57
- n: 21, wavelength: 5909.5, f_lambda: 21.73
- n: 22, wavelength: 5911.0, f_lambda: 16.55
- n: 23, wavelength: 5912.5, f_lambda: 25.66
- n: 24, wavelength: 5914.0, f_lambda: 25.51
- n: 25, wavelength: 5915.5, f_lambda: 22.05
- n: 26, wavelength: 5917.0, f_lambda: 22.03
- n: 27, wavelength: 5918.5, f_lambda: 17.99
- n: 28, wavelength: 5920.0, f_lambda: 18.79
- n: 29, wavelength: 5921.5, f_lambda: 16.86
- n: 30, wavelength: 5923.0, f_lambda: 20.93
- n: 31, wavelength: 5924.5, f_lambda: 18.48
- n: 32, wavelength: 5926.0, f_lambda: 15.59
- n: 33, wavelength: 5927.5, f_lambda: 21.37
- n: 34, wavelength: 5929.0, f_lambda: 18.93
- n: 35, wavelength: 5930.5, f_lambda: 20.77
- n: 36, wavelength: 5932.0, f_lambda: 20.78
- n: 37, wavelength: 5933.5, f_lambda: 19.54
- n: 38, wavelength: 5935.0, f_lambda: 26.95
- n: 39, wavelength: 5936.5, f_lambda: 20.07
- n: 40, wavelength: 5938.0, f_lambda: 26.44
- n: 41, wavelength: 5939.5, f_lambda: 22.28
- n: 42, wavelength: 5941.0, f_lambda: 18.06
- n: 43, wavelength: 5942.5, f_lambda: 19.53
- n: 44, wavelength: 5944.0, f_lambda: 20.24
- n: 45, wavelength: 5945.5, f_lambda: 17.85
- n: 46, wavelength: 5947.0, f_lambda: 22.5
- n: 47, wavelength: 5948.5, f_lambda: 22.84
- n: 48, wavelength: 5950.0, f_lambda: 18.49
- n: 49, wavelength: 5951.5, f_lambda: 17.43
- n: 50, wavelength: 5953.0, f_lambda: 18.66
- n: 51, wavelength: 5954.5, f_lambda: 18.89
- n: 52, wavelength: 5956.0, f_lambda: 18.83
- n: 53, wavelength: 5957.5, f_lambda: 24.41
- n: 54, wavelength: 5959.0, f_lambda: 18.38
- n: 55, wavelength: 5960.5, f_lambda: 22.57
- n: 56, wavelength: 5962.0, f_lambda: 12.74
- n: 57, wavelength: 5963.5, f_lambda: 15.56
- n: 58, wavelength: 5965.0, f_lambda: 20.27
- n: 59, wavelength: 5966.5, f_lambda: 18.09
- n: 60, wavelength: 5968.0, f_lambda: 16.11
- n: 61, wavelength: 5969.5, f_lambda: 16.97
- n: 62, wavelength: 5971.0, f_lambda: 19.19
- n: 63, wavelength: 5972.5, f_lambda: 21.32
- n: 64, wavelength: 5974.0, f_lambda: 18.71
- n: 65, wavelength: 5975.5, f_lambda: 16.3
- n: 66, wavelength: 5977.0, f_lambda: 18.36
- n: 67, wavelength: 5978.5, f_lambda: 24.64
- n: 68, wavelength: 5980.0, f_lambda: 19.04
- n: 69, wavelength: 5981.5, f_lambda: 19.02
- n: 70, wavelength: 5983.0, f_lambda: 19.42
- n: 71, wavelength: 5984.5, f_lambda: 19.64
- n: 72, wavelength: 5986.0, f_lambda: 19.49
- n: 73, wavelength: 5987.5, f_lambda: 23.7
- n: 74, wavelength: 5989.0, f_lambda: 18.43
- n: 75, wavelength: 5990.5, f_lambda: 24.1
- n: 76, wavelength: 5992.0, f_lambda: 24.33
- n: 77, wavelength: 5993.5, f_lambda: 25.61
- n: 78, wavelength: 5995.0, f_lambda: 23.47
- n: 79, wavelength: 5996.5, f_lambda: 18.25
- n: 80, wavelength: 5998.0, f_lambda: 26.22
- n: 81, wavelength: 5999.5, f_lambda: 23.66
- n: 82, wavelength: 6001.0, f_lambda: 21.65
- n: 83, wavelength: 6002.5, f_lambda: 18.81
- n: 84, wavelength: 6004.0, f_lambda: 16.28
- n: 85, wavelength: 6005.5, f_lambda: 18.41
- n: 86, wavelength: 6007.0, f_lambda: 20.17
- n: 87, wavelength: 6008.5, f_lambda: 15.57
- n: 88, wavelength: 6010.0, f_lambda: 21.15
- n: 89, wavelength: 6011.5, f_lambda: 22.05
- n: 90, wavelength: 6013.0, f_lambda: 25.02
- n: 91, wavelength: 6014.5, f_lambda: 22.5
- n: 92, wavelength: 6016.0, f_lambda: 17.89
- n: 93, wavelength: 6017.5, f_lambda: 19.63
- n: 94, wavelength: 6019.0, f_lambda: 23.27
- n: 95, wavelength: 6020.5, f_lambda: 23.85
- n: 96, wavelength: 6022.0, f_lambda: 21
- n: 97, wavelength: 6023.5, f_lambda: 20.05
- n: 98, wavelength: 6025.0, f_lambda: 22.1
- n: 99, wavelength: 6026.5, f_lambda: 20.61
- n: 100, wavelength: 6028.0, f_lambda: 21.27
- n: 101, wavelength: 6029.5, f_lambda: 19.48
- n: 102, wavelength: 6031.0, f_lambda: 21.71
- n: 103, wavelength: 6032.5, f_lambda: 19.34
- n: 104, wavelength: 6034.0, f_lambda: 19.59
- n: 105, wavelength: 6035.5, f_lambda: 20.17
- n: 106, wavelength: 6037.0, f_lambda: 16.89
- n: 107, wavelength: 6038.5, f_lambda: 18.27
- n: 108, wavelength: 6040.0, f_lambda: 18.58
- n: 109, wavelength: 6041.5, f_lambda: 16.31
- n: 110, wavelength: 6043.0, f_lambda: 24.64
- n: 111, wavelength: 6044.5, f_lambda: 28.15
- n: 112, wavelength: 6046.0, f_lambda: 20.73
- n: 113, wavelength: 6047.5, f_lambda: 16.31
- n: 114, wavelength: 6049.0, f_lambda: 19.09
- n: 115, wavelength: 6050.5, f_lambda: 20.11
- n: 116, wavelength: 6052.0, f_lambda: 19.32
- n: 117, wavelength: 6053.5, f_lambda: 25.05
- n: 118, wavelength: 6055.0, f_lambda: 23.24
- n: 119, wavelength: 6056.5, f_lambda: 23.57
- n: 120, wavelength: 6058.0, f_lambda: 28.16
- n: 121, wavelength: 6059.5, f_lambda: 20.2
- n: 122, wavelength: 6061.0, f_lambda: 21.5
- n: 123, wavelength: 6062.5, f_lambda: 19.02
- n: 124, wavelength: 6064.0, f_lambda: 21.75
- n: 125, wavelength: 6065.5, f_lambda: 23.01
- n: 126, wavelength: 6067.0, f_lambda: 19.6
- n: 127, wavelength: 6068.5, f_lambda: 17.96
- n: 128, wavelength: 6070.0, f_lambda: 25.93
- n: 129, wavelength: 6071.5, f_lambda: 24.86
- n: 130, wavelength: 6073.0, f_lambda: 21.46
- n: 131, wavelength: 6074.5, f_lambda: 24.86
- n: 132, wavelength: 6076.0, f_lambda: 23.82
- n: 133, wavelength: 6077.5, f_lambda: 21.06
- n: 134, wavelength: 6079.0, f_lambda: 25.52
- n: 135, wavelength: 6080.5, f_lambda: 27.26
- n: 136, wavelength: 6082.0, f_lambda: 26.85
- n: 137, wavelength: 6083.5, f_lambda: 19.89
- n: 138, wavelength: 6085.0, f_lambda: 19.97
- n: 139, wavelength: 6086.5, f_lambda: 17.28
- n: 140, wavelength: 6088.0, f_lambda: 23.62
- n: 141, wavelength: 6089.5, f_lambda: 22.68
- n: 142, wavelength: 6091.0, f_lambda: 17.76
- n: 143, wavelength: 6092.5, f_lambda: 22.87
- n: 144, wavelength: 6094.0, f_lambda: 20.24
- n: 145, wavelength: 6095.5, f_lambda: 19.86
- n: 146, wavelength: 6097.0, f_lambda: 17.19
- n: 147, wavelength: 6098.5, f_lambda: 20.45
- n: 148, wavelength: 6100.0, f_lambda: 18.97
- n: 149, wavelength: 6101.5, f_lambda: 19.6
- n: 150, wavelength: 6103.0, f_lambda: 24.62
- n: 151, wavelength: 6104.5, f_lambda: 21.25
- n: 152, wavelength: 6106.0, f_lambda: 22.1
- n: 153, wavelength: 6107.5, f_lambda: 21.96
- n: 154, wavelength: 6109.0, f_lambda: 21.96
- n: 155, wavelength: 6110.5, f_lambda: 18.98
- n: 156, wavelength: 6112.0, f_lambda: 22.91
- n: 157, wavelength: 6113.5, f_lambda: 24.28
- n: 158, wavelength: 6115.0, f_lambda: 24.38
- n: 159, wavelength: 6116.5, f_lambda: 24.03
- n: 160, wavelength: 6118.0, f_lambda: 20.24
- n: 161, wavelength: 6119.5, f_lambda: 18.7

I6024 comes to 1.7 Ang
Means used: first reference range 20.3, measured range 20.3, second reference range 22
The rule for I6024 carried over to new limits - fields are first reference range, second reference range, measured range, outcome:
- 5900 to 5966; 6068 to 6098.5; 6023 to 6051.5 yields 1.68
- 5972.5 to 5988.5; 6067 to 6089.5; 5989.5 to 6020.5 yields -1.28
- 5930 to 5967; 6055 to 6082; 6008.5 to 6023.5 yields 0.23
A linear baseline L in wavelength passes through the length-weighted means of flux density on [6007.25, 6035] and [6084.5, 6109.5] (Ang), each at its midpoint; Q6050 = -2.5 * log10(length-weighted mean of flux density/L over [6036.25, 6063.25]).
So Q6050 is -0.01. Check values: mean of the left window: 20.9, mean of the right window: 20.7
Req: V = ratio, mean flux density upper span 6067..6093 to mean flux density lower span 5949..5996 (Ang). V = 1.14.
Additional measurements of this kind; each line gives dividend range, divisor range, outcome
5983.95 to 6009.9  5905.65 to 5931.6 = 1.05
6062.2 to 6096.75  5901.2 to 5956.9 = 1.08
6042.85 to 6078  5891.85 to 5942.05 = 1.10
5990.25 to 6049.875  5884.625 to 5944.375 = 1.04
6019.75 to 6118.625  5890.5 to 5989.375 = 1.09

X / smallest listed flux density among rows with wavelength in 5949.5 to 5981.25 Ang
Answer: 12.74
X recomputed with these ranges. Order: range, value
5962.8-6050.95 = 15.56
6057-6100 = 17.19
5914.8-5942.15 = 15.59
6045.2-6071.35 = 16.31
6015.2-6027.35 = 17.89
